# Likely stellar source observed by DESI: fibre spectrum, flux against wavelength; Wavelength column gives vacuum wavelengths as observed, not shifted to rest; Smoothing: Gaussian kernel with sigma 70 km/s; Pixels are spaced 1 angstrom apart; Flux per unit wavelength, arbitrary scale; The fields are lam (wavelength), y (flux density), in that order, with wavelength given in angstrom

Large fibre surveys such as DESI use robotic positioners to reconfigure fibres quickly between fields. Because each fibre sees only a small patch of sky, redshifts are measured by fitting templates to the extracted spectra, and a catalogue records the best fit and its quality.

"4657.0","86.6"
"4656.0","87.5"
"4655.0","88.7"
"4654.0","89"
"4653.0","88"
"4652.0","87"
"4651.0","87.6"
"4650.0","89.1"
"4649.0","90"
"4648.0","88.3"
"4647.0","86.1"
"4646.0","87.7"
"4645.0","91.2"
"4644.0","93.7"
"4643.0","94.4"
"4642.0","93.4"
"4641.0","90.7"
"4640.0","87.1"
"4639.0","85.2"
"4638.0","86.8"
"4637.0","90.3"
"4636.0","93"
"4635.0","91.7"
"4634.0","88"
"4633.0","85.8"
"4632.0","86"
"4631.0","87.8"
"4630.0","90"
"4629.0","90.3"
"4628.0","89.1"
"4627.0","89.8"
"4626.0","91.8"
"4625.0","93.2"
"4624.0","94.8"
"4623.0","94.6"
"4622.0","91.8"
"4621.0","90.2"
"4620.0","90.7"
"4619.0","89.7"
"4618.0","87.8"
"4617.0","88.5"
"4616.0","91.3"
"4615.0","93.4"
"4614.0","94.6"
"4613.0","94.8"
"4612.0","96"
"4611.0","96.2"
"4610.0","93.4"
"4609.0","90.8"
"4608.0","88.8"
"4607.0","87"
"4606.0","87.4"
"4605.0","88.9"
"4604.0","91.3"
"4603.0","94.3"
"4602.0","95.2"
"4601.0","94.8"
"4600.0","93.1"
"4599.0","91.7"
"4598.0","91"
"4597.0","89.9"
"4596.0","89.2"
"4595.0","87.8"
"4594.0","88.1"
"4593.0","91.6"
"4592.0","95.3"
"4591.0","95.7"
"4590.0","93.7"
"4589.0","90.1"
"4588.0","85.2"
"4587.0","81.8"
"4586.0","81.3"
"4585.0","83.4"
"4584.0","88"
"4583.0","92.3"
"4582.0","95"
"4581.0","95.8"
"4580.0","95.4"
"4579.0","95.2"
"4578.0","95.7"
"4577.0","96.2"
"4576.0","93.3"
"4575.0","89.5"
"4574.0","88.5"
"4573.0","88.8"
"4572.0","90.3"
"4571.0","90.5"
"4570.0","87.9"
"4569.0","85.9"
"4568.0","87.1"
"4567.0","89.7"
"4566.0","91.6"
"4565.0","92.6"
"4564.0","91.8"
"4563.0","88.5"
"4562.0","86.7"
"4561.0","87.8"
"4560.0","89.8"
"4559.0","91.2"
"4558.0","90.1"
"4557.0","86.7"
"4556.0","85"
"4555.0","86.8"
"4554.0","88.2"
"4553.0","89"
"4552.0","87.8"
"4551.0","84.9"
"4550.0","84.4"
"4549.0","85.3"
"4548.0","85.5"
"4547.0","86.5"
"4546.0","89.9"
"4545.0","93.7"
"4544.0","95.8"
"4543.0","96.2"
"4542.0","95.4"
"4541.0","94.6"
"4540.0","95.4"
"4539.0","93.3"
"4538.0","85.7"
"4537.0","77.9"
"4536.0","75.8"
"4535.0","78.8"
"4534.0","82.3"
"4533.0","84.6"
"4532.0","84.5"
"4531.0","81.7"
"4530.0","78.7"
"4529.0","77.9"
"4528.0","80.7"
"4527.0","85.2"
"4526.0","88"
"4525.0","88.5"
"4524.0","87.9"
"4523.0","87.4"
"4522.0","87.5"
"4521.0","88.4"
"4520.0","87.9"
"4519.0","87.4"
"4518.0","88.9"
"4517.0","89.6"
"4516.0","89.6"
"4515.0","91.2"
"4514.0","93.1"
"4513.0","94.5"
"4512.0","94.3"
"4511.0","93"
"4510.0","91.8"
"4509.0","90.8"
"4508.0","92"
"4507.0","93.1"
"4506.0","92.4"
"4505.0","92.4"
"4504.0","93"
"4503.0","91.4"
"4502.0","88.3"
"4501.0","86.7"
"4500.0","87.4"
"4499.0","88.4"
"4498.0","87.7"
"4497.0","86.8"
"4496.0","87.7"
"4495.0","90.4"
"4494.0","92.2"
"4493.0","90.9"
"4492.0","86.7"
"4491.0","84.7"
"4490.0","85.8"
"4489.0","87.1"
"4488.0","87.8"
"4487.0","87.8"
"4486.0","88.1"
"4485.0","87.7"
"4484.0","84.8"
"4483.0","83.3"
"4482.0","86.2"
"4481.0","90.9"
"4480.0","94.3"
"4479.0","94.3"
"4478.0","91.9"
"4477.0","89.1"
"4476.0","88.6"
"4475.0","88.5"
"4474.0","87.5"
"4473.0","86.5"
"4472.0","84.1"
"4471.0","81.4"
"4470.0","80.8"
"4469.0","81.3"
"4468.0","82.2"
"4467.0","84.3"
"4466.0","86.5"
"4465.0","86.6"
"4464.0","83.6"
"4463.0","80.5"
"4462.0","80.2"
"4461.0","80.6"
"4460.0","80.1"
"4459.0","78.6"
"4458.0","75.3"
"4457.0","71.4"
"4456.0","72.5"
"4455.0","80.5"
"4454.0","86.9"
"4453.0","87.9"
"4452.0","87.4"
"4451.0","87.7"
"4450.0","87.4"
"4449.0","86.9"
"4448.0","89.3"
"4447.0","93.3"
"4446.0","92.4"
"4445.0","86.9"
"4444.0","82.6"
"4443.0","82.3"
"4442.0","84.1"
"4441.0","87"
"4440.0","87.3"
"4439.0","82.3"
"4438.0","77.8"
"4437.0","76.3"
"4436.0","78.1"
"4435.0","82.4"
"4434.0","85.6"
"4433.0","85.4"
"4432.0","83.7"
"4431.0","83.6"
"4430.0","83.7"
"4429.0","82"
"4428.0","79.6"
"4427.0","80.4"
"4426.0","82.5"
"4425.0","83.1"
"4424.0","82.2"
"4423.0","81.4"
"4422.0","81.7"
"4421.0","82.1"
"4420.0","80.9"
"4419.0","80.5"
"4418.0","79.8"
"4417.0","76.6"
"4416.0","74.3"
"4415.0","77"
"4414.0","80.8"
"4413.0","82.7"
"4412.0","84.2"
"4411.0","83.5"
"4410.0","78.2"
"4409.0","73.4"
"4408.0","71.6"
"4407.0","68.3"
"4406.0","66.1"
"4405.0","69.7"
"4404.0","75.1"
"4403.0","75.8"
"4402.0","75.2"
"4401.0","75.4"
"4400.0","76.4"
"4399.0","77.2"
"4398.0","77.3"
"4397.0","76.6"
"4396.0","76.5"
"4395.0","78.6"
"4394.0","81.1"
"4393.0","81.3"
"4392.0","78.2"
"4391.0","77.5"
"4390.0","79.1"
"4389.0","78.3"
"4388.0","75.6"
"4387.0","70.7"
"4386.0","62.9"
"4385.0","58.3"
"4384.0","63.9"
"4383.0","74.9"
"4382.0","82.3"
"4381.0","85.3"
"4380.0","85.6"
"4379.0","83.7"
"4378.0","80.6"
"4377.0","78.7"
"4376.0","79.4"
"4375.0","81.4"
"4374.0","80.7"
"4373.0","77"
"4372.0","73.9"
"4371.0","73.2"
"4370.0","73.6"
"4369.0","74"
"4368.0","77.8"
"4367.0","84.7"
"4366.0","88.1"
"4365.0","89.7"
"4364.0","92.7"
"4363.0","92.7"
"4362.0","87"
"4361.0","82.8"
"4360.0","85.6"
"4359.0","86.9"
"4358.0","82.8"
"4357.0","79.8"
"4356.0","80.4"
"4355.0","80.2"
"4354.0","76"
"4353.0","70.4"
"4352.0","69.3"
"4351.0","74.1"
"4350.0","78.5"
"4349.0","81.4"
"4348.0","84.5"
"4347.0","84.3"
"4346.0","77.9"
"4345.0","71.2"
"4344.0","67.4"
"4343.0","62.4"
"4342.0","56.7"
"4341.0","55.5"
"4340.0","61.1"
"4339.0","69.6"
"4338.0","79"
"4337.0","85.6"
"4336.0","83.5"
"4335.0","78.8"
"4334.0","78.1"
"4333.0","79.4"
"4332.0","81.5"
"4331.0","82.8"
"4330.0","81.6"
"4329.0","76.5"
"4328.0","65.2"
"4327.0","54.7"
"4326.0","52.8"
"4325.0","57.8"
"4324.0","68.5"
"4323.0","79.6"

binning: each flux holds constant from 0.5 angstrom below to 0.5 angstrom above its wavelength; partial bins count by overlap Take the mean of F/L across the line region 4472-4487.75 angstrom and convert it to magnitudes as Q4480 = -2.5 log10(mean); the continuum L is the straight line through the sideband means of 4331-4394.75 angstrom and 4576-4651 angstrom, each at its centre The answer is -0.059 mag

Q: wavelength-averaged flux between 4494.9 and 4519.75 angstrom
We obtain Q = 90.5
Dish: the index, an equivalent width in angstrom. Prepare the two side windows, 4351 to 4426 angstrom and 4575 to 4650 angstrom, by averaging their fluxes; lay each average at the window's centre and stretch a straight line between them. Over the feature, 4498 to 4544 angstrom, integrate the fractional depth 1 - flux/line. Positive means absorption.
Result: -1.4 angstrom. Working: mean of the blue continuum 78.4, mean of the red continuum 90.8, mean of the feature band 88.4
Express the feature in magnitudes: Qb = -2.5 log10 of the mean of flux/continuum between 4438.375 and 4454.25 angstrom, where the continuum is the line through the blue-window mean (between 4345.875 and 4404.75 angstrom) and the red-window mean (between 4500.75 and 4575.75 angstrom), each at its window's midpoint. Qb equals -0.05 mag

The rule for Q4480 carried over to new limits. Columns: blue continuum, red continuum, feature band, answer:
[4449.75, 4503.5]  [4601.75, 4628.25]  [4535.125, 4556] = 0.00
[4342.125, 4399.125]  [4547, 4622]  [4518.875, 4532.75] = 0.02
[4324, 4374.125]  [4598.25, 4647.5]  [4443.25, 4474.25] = -0.02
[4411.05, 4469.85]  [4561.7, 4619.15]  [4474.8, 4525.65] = -0.04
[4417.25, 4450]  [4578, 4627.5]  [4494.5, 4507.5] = -0.04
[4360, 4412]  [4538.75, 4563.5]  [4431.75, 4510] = -0.03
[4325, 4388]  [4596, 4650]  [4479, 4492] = -0.05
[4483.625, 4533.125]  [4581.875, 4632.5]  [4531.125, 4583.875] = 0.00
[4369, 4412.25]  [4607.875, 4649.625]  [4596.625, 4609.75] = -0.02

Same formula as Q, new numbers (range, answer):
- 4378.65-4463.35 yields 79.7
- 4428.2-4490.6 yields 84.7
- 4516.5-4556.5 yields 86.8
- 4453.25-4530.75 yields 86.8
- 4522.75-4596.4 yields 88.5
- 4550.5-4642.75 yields 90.3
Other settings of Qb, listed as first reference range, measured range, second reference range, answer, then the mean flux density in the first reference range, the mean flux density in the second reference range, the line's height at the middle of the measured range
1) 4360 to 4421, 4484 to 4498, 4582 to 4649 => -0.054 mag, 78.1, 90.4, 83.6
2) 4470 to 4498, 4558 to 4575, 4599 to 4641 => 0.004 mag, 87.8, 90.9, 89.7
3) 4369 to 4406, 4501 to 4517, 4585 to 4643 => -0.098 mag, 76.2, 90.5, 83.9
